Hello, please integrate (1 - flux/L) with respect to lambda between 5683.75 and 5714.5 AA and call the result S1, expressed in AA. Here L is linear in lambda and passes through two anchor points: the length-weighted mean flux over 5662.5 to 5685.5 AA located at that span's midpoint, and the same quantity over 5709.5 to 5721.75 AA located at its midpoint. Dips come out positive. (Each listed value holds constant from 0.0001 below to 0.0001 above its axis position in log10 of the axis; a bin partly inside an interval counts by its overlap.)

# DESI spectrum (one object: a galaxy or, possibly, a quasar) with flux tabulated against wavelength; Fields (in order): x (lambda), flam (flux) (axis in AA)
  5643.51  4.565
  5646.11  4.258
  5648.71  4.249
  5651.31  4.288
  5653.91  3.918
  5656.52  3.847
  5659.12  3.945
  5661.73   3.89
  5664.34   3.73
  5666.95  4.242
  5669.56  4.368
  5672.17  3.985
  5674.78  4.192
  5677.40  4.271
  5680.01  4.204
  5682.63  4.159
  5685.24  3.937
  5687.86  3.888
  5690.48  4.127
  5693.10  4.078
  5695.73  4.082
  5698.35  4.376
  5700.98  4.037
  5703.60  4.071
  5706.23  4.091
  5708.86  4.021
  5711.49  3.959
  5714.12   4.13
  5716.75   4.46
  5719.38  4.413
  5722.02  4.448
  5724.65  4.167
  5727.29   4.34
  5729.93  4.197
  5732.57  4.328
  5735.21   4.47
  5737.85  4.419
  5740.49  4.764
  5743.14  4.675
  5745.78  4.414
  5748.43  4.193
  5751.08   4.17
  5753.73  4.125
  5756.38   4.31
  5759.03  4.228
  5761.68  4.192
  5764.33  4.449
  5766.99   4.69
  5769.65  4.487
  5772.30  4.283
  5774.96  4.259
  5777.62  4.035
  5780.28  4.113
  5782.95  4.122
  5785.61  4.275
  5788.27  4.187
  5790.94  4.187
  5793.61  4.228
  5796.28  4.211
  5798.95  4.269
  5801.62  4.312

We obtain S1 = 1.0 AA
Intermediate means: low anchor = 4.12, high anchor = 4.25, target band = 4.07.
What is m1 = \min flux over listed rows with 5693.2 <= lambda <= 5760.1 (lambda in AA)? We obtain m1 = 3.959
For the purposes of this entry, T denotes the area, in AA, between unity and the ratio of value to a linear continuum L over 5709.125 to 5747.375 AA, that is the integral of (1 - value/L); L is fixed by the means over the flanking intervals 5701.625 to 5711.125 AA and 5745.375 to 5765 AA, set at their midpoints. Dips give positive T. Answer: -2.04 AA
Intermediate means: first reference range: 4.05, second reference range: 4.25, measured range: 4.36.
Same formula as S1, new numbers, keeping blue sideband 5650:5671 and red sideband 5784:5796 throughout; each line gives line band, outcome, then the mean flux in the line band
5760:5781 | -0.7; 4.32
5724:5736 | -0.5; 4.3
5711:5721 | -0.4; 4.27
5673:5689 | -0.2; 4.11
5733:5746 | -1.3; 4.55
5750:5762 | -0.1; 4.21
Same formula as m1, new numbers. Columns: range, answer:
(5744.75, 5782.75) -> 4.035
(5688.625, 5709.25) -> 4.021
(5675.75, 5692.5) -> 3.888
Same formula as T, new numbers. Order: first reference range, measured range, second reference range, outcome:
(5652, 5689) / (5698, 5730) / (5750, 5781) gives -0.38 AA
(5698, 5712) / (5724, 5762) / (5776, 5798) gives -2.00 AA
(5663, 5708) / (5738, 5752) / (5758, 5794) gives -0.79 AA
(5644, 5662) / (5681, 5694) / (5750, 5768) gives 0.37 AA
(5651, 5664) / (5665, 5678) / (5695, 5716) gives -0.65 AA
